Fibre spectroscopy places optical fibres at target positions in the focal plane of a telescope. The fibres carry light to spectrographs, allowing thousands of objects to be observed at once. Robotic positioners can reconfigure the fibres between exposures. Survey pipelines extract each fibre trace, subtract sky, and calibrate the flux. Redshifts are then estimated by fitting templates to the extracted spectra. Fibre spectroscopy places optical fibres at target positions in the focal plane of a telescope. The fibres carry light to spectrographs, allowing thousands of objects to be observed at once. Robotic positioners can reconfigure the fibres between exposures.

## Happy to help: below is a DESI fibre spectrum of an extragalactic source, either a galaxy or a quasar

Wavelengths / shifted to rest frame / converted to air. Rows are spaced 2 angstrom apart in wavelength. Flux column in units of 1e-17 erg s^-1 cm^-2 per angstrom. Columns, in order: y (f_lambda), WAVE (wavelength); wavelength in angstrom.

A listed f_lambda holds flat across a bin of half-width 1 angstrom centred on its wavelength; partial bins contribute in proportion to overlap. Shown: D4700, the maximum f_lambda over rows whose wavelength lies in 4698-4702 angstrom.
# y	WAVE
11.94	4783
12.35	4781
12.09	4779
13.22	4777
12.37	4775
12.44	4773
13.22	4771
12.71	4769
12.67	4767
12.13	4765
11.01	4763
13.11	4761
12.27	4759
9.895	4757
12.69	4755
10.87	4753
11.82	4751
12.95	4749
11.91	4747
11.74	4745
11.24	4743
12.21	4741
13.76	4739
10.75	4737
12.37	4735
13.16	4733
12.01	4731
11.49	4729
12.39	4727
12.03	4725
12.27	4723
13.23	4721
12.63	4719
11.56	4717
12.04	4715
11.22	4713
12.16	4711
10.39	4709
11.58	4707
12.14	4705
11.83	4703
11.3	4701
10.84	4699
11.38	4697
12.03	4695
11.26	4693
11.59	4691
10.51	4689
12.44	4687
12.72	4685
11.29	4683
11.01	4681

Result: 11.3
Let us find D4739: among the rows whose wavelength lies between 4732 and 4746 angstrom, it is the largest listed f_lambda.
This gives 13.76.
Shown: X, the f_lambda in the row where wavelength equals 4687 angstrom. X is 12.44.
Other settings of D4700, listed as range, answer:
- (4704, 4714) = 12.16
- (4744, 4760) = 12.95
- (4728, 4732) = 12.01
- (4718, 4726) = 13.23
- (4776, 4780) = 13.22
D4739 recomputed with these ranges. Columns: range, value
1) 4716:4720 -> 12.63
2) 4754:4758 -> 12.69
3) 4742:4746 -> 11.74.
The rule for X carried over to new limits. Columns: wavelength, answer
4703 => 11.83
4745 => 11.74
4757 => 9.895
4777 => 13.22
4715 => 12.04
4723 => 12.27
